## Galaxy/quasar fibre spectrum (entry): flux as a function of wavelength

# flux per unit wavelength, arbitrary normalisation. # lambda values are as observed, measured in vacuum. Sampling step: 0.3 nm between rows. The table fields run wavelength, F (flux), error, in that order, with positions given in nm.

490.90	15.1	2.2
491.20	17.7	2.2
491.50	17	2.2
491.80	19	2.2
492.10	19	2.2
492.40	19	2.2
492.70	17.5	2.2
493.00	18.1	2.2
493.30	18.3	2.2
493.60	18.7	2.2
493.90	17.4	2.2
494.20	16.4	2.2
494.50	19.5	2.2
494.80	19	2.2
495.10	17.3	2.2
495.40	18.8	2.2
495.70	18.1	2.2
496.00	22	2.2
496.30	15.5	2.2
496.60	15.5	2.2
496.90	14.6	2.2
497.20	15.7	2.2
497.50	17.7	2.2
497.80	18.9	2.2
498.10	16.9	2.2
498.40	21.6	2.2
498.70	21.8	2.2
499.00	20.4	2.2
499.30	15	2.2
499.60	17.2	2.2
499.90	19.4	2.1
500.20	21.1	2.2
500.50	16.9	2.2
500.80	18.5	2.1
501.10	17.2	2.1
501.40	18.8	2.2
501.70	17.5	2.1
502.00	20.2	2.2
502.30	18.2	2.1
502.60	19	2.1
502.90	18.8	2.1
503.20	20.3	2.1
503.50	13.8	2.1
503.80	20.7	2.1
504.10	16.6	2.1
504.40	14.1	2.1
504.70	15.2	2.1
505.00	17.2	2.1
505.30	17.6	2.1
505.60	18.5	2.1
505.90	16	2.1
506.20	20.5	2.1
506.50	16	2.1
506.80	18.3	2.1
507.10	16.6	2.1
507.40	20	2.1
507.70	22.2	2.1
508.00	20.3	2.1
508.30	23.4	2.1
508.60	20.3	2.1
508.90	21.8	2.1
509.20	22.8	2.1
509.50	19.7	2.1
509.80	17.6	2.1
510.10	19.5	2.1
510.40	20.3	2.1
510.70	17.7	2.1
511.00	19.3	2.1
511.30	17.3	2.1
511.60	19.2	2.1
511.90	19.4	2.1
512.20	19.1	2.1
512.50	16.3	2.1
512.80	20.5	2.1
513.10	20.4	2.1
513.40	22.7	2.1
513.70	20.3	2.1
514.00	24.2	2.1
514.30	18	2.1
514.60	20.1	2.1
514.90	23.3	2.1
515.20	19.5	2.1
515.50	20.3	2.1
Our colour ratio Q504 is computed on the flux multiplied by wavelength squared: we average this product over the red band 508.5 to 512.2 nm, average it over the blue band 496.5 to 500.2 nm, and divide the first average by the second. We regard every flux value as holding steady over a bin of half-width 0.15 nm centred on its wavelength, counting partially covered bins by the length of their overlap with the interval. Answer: 1.13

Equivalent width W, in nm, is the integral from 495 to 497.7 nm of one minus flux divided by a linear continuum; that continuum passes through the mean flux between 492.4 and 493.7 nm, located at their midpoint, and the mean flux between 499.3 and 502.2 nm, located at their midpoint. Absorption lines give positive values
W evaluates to 0.15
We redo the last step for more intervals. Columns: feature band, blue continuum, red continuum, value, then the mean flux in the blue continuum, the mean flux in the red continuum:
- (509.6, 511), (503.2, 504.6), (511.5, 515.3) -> 0.02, 16.7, 20.3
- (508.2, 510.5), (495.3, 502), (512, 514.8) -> -0.11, 18.2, 20.2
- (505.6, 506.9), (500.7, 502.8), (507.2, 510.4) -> 0.14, 18.5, 20.7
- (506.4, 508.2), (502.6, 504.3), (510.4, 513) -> -0.07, 18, 18.7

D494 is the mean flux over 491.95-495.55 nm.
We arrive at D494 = 18.2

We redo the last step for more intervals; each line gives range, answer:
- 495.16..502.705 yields 18.2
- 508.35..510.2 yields 20.5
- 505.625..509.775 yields 19.7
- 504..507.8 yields 17.6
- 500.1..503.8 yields 18.4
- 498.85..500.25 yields 18.4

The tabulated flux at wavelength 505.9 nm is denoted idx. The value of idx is 16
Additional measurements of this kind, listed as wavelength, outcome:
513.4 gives 22.7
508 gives 20.3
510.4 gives 20.3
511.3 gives 17.3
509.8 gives 17.6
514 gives 24.2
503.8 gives 20.7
